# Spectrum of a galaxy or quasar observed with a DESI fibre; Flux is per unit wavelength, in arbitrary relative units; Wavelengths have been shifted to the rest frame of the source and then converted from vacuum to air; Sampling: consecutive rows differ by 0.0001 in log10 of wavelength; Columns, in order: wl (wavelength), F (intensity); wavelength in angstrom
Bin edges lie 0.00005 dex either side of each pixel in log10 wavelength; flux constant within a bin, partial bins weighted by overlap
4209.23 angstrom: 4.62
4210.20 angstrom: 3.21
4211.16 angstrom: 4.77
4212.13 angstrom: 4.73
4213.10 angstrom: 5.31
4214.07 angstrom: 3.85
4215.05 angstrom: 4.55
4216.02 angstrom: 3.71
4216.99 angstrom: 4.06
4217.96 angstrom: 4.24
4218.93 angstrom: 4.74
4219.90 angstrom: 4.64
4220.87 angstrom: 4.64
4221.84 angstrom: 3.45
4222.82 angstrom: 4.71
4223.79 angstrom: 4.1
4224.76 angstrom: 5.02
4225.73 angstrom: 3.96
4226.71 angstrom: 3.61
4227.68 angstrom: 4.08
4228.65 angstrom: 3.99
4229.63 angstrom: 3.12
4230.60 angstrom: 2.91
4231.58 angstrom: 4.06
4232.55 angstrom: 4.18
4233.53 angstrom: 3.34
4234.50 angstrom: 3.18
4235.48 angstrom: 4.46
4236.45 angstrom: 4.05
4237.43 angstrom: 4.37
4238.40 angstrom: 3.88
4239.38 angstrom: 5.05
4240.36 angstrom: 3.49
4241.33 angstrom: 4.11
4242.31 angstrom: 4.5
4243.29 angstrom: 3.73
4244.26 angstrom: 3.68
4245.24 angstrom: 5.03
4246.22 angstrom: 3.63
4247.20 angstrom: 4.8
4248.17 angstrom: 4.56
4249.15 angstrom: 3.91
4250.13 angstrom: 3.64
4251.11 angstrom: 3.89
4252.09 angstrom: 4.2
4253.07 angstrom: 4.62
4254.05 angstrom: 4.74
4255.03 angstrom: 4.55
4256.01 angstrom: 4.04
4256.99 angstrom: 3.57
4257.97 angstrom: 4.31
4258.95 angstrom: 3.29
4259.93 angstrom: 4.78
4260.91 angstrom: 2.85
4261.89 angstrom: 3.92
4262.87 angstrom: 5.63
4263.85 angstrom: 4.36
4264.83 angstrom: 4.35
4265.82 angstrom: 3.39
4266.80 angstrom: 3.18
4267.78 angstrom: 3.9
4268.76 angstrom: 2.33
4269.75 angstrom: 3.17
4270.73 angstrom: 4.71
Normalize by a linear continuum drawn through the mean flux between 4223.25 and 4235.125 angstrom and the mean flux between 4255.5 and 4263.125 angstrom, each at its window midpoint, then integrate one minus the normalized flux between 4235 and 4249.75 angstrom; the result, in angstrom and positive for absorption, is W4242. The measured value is -1.2 angstrom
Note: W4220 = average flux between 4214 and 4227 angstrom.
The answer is 4.25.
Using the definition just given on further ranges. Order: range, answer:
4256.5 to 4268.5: 3.93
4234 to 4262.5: 4.1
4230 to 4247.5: 4.01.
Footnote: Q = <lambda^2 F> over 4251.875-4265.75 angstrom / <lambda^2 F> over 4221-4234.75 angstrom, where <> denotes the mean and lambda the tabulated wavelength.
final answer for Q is 1.10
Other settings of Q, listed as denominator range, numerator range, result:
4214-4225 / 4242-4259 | 0.98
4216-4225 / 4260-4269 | 0.91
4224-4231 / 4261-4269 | 1.03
